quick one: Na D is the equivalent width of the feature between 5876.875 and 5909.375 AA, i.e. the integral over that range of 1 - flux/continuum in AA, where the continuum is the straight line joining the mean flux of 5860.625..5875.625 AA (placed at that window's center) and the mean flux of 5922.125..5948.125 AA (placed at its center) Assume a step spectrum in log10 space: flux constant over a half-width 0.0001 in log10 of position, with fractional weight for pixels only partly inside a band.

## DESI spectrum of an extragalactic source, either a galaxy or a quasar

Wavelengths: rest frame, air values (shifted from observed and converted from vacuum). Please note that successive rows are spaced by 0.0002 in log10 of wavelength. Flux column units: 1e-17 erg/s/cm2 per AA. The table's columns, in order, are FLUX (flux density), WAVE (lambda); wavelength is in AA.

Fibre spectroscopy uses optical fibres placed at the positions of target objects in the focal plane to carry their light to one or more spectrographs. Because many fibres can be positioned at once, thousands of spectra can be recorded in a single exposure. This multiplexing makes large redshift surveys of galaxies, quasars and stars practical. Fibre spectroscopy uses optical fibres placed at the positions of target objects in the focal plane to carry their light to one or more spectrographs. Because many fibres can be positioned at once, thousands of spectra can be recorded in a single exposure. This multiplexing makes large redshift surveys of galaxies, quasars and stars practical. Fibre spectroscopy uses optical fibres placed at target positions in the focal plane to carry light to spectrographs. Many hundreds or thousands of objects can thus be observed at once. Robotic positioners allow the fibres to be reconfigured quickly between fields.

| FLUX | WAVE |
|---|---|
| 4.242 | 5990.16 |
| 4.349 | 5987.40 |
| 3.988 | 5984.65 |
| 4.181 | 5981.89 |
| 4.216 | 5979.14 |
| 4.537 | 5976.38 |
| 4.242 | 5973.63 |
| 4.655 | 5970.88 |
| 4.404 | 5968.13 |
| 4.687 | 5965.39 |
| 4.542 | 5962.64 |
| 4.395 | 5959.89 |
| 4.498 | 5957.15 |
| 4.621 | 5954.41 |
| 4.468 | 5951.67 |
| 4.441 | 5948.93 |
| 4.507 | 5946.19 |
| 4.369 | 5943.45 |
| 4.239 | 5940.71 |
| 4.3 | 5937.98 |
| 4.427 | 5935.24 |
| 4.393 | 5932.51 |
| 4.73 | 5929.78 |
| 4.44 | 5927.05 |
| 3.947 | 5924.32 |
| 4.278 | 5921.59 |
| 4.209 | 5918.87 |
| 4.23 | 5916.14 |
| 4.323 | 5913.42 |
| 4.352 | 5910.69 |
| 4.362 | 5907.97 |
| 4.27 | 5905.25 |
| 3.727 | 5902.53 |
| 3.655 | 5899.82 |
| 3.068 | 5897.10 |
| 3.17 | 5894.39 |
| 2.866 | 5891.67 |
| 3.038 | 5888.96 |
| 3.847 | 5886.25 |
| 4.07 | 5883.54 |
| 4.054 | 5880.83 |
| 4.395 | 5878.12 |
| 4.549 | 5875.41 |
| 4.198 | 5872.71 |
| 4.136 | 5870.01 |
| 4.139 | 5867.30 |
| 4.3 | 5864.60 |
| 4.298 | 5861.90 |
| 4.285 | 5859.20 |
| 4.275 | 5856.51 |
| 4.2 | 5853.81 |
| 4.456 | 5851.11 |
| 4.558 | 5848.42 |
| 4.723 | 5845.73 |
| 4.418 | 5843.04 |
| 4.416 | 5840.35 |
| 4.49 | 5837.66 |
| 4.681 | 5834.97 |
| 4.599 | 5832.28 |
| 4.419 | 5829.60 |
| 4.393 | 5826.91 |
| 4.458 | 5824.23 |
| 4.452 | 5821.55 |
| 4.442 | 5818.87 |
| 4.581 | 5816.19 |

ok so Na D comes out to 4.4 AA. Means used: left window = 4.25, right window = 4.37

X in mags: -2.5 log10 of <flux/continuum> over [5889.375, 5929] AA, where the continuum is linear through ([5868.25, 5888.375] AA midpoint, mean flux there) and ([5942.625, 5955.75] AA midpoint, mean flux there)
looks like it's 0.10 mag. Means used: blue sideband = 4.13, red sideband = 4.48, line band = 3.91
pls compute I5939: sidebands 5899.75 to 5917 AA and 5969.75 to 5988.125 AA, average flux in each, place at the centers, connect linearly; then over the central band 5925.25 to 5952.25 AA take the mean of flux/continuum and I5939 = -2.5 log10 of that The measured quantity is -0.05 mag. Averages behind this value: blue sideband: 4.17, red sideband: 4.3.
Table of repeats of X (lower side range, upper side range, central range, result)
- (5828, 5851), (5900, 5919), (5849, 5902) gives 0.105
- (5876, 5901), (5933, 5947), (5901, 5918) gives -0.078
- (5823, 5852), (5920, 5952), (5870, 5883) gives 0.047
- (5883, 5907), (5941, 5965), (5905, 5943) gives -0.087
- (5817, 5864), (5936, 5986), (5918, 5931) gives 0.024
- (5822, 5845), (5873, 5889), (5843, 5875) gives -0.016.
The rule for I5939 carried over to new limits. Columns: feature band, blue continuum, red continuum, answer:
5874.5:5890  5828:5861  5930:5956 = 0.12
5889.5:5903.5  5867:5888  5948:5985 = 0.27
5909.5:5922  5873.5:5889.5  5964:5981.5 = -0.02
